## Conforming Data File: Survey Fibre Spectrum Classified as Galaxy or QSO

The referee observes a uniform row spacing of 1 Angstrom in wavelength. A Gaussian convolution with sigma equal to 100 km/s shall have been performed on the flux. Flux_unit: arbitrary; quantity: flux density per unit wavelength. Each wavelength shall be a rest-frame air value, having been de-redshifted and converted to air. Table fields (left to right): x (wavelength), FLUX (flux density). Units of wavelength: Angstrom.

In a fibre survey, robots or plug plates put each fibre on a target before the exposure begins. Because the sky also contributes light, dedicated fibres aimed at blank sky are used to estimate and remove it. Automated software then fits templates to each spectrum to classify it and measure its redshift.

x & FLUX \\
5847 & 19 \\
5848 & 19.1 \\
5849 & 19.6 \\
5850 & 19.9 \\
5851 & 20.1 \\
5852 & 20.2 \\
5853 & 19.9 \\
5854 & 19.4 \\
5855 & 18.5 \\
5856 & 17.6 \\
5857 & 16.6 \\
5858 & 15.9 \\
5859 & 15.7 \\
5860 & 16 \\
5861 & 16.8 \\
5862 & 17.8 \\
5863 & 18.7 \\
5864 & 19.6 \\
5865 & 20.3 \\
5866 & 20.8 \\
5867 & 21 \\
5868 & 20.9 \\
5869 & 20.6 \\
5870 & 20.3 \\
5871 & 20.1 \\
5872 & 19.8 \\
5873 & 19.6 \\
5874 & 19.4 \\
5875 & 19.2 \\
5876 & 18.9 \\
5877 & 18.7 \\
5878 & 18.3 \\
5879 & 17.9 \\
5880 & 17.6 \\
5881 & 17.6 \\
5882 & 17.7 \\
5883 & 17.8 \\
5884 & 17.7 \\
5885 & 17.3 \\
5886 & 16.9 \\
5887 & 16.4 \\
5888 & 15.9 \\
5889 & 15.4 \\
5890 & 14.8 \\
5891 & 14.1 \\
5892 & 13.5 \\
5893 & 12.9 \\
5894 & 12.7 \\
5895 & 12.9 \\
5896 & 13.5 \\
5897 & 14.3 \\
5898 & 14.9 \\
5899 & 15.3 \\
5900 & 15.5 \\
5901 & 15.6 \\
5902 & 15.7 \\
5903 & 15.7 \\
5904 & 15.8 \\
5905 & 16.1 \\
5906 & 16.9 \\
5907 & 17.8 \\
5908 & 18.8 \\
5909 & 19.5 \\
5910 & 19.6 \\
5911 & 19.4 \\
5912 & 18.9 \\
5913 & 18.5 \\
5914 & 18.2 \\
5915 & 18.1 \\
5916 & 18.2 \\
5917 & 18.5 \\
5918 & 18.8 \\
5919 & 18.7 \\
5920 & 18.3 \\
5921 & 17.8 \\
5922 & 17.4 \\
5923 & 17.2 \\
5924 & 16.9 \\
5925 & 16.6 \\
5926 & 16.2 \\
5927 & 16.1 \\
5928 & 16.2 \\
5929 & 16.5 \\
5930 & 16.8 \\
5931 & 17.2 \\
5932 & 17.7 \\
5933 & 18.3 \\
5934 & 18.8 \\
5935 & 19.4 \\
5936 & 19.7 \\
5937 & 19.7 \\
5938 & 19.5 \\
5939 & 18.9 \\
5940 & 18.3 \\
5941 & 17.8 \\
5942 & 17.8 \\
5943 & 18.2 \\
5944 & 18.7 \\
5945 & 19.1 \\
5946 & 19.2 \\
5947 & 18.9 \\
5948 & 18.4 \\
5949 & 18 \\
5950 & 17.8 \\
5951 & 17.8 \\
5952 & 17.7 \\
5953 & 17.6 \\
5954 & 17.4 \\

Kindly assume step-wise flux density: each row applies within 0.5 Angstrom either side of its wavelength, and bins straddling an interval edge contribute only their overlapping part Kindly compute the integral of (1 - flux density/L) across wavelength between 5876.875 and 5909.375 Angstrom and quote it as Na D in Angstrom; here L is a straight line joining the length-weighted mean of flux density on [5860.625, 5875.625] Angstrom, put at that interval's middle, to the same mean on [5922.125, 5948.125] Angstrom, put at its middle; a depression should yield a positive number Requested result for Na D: 5.1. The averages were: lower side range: 19.7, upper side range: 18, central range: 16.1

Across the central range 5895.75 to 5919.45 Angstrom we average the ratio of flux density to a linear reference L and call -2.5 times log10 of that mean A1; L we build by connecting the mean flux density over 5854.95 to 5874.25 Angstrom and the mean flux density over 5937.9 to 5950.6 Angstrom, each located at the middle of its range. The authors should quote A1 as 0.09 mag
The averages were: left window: 18.8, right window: 18.5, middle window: 17.2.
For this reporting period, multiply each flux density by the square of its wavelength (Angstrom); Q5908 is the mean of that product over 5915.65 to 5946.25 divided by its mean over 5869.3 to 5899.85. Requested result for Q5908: 1.1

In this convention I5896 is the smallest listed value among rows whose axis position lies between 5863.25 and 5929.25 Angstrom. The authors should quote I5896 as 12.7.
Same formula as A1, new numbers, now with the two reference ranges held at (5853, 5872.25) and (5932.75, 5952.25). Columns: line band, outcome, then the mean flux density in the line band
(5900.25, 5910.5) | 0.10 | 17.1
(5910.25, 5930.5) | 0.06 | 17.7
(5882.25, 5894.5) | 0.21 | 15.5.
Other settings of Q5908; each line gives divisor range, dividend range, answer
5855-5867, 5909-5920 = 1.06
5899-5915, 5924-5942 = 1.03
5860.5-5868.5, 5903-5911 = 0.92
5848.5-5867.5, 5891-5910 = 0.84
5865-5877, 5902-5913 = 0.90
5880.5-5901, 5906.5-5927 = 1.19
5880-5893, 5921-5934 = 1.07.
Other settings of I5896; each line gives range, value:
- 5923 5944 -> 16.1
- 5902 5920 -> 15.7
